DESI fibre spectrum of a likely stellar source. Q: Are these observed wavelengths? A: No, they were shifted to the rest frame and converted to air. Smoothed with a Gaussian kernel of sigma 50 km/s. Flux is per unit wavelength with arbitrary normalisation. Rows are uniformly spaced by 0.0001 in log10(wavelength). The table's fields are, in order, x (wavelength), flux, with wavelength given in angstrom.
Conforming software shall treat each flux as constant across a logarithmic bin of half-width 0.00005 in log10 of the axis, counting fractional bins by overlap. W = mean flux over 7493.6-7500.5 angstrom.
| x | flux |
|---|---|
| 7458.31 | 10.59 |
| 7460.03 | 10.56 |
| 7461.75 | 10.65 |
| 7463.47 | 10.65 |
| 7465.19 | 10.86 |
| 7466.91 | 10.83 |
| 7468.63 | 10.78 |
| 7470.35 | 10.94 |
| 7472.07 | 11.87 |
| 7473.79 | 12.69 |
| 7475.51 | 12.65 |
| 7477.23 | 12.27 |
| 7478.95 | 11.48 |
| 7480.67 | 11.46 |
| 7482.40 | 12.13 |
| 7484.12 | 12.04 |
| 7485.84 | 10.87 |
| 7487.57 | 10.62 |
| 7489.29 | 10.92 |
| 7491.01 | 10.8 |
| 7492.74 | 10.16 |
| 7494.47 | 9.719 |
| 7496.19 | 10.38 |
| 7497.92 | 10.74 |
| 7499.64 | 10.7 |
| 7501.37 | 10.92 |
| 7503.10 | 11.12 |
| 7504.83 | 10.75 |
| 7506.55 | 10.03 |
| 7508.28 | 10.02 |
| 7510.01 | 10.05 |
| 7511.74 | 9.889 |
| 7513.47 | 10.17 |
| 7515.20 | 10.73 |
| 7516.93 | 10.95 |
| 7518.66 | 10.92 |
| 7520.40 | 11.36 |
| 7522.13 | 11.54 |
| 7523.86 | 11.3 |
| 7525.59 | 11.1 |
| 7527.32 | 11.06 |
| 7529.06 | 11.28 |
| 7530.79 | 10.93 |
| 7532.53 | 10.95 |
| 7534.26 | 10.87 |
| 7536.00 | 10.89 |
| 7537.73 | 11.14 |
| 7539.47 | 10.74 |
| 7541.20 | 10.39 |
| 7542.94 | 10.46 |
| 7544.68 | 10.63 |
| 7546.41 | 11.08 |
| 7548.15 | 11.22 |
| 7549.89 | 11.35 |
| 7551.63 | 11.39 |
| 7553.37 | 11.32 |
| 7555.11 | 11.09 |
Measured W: 10.4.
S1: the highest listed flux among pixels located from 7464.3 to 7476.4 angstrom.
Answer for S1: 12.69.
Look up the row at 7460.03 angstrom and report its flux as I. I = 10.56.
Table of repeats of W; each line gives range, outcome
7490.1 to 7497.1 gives 10.3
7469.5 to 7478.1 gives 12.1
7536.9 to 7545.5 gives 10.7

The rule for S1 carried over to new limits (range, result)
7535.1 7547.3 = 11.14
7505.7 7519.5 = 10.95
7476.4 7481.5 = 12.27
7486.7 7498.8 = 10.92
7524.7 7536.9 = 11.28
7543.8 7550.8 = 11.35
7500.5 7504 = 11.12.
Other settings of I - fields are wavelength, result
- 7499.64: 10.7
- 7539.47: 10.74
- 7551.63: 11.39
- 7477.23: 12.27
